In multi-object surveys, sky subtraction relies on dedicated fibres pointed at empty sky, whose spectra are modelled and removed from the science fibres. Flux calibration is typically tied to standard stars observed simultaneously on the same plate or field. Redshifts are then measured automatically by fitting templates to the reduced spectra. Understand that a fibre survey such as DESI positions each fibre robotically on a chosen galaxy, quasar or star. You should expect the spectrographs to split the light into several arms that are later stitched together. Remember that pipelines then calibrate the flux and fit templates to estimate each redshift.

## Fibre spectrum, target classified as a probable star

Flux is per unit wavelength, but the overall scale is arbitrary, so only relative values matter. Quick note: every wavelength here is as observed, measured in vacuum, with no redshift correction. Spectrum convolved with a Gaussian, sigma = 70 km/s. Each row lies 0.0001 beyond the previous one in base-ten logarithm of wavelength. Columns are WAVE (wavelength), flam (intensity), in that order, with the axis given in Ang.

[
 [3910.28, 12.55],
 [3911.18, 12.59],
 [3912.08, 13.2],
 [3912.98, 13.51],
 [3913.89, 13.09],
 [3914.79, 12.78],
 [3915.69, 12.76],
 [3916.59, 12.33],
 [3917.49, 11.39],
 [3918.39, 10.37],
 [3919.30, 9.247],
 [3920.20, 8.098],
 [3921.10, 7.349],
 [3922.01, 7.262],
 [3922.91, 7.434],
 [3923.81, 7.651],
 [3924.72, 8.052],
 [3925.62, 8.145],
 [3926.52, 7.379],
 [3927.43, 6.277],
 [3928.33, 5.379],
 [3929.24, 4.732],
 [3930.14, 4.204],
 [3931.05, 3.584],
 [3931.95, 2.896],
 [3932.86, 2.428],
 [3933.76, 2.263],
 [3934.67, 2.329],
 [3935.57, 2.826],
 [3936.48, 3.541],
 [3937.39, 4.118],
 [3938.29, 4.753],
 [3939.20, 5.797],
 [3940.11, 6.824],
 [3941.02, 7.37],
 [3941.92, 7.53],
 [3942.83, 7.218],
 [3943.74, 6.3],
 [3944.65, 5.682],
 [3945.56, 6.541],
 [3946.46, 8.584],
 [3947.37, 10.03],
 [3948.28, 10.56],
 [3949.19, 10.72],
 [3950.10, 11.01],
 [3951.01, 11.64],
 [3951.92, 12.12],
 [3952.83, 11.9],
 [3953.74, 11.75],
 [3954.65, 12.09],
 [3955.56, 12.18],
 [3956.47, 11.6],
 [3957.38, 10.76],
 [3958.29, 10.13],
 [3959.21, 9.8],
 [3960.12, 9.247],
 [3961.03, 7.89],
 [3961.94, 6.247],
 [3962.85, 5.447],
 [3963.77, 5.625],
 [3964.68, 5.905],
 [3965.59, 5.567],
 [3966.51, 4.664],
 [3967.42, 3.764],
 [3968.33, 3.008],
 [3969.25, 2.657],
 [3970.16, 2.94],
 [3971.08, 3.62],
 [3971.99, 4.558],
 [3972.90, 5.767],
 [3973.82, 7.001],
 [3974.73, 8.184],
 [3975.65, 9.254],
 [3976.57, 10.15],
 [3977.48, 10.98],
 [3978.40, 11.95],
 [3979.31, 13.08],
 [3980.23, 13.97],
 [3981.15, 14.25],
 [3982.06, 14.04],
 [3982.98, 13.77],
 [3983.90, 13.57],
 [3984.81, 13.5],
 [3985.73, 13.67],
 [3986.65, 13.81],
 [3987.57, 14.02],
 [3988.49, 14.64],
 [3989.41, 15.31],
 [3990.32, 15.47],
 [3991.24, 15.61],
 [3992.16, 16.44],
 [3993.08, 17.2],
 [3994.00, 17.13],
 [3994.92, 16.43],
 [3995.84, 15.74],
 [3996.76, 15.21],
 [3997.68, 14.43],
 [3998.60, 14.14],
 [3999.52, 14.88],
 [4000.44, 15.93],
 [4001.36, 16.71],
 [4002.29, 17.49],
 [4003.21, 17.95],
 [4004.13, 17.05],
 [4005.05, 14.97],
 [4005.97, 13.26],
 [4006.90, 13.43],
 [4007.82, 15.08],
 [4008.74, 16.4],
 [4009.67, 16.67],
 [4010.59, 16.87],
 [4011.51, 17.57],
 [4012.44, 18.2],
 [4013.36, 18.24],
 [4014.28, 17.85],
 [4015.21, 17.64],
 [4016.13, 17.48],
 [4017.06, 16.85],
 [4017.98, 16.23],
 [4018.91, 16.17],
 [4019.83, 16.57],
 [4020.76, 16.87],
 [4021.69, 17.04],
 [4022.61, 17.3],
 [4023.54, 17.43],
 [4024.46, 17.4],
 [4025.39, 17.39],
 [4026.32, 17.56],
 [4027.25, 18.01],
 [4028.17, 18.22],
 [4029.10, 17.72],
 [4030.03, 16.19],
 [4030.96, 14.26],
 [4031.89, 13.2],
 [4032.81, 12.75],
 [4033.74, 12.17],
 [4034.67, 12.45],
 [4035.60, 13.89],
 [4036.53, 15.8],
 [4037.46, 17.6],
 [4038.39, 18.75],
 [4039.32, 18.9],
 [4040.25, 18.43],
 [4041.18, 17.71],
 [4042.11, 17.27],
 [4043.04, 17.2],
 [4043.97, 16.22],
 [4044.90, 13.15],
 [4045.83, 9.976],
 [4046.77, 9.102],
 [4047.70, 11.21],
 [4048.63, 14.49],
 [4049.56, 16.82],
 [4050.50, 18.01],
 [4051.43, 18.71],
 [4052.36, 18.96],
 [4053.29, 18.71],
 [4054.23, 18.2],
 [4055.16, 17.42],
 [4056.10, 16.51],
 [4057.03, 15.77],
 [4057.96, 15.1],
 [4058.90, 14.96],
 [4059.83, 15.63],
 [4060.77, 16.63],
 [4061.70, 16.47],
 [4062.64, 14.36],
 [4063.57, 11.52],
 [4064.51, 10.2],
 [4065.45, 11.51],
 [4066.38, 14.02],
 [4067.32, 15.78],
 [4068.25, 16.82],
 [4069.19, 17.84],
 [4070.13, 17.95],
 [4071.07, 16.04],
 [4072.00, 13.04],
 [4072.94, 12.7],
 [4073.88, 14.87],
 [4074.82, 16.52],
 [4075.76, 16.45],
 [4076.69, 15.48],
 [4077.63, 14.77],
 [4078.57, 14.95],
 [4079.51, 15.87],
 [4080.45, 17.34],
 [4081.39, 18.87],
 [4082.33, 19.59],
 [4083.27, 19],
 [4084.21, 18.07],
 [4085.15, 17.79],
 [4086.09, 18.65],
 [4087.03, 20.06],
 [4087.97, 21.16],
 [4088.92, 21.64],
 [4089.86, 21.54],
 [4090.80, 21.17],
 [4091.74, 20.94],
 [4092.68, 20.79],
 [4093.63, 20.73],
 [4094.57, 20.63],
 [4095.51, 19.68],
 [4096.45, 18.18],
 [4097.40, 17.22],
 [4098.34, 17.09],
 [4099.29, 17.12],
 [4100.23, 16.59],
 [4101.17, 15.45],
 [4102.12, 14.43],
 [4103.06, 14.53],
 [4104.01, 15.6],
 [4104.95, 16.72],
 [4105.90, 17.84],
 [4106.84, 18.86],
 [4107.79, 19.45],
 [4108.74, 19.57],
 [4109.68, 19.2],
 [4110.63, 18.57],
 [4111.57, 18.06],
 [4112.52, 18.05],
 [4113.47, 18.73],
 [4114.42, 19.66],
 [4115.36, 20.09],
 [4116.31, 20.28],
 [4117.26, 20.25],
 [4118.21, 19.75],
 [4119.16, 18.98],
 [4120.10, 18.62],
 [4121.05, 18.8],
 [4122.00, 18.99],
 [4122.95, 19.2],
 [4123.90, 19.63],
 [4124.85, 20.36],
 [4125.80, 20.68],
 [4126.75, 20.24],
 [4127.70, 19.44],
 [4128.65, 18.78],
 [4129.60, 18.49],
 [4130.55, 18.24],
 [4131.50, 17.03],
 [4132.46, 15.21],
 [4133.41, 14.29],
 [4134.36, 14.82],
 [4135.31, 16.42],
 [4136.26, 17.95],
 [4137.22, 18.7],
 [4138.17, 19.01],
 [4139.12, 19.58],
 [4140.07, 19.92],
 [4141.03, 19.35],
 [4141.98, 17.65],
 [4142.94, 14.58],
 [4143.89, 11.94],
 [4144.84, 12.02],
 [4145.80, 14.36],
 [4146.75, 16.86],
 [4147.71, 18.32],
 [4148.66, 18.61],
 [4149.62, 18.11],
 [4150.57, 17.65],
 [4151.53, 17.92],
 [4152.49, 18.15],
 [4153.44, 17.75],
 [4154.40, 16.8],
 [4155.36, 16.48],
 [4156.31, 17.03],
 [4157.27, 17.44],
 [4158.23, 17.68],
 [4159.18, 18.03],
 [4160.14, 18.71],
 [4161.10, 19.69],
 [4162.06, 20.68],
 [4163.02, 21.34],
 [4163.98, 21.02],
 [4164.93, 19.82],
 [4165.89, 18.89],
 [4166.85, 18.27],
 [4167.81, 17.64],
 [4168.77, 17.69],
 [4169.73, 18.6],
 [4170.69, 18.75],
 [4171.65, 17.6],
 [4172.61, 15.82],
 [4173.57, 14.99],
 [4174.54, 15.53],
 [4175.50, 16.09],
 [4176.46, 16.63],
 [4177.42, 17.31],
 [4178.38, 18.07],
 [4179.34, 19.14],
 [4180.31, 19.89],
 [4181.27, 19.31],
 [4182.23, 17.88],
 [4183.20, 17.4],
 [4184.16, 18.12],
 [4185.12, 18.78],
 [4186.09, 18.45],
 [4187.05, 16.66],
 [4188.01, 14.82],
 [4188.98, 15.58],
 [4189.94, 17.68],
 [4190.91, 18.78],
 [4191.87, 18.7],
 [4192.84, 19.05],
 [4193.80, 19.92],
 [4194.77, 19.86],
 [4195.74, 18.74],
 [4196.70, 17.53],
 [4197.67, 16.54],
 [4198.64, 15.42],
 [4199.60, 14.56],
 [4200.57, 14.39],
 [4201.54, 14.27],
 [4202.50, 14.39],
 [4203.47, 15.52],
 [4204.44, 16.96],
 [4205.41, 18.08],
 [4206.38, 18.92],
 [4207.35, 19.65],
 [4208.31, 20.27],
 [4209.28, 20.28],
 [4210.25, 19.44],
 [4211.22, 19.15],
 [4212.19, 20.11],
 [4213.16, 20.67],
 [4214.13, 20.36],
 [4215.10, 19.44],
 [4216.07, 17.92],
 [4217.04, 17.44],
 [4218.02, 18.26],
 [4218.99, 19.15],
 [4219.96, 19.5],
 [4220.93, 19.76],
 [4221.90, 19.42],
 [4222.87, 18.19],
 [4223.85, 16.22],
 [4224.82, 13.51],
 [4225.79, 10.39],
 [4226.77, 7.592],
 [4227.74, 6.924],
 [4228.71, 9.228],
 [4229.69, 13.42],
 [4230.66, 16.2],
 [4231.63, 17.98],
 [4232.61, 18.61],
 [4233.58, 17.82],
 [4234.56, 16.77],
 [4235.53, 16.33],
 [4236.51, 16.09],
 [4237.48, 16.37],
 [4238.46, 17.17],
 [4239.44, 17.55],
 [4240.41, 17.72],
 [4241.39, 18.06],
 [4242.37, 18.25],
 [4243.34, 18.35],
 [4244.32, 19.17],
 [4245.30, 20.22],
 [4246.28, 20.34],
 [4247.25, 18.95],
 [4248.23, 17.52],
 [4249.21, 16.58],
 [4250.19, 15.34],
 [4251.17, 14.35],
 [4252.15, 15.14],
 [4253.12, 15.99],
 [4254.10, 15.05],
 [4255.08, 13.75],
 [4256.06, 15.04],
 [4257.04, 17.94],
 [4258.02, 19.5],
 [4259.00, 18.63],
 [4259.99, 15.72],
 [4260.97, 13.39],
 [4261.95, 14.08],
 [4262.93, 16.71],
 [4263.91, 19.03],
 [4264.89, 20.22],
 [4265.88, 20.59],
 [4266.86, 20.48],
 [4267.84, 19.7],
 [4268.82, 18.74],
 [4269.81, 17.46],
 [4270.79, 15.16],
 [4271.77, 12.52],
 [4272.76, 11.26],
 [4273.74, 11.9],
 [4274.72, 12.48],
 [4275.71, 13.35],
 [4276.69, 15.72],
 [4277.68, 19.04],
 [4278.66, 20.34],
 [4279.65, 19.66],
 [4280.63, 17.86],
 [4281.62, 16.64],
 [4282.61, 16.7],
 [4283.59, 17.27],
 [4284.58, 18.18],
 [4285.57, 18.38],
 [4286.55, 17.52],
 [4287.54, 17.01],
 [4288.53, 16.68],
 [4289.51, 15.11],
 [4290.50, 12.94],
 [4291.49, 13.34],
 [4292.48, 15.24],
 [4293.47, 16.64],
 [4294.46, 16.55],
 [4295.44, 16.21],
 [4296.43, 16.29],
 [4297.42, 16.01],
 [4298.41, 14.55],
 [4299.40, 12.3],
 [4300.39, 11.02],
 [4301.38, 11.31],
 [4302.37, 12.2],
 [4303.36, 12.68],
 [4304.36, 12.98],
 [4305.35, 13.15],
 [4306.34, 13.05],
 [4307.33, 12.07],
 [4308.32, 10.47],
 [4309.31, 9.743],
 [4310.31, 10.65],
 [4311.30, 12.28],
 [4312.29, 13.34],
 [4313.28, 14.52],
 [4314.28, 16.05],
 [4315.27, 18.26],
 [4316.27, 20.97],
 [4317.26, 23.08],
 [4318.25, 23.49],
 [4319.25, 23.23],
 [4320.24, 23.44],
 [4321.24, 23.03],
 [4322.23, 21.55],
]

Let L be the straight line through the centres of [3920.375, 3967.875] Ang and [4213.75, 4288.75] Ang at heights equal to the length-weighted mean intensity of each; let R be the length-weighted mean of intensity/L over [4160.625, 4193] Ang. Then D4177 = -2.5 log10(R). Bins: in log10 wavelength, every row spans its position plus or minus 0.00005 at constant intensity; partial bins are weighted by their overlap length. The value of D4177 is -0.247 mag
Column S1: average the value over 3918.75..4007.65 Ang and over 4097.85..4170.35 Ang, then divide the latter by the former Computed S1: 1.9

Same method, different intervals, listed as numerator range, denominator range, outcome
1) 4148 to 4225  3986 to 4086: 1.13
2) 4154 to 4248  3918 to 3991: 2.10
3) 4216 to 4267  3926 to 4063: 1.34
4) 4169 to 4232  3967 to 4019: 1.27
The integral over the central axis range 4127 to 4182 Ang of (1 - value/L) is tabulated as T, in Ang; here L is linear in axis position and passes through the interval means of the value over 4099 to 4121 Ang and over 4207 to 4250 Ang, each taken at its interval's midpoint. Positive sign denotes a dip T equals 0.5 Ang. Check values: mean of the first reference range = 18.1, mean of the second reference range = 17.3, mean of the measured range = 17.7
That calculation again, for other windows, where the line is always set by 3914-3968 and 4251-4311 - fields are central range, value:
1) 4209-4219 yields -3.8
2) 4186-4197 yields -3.7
